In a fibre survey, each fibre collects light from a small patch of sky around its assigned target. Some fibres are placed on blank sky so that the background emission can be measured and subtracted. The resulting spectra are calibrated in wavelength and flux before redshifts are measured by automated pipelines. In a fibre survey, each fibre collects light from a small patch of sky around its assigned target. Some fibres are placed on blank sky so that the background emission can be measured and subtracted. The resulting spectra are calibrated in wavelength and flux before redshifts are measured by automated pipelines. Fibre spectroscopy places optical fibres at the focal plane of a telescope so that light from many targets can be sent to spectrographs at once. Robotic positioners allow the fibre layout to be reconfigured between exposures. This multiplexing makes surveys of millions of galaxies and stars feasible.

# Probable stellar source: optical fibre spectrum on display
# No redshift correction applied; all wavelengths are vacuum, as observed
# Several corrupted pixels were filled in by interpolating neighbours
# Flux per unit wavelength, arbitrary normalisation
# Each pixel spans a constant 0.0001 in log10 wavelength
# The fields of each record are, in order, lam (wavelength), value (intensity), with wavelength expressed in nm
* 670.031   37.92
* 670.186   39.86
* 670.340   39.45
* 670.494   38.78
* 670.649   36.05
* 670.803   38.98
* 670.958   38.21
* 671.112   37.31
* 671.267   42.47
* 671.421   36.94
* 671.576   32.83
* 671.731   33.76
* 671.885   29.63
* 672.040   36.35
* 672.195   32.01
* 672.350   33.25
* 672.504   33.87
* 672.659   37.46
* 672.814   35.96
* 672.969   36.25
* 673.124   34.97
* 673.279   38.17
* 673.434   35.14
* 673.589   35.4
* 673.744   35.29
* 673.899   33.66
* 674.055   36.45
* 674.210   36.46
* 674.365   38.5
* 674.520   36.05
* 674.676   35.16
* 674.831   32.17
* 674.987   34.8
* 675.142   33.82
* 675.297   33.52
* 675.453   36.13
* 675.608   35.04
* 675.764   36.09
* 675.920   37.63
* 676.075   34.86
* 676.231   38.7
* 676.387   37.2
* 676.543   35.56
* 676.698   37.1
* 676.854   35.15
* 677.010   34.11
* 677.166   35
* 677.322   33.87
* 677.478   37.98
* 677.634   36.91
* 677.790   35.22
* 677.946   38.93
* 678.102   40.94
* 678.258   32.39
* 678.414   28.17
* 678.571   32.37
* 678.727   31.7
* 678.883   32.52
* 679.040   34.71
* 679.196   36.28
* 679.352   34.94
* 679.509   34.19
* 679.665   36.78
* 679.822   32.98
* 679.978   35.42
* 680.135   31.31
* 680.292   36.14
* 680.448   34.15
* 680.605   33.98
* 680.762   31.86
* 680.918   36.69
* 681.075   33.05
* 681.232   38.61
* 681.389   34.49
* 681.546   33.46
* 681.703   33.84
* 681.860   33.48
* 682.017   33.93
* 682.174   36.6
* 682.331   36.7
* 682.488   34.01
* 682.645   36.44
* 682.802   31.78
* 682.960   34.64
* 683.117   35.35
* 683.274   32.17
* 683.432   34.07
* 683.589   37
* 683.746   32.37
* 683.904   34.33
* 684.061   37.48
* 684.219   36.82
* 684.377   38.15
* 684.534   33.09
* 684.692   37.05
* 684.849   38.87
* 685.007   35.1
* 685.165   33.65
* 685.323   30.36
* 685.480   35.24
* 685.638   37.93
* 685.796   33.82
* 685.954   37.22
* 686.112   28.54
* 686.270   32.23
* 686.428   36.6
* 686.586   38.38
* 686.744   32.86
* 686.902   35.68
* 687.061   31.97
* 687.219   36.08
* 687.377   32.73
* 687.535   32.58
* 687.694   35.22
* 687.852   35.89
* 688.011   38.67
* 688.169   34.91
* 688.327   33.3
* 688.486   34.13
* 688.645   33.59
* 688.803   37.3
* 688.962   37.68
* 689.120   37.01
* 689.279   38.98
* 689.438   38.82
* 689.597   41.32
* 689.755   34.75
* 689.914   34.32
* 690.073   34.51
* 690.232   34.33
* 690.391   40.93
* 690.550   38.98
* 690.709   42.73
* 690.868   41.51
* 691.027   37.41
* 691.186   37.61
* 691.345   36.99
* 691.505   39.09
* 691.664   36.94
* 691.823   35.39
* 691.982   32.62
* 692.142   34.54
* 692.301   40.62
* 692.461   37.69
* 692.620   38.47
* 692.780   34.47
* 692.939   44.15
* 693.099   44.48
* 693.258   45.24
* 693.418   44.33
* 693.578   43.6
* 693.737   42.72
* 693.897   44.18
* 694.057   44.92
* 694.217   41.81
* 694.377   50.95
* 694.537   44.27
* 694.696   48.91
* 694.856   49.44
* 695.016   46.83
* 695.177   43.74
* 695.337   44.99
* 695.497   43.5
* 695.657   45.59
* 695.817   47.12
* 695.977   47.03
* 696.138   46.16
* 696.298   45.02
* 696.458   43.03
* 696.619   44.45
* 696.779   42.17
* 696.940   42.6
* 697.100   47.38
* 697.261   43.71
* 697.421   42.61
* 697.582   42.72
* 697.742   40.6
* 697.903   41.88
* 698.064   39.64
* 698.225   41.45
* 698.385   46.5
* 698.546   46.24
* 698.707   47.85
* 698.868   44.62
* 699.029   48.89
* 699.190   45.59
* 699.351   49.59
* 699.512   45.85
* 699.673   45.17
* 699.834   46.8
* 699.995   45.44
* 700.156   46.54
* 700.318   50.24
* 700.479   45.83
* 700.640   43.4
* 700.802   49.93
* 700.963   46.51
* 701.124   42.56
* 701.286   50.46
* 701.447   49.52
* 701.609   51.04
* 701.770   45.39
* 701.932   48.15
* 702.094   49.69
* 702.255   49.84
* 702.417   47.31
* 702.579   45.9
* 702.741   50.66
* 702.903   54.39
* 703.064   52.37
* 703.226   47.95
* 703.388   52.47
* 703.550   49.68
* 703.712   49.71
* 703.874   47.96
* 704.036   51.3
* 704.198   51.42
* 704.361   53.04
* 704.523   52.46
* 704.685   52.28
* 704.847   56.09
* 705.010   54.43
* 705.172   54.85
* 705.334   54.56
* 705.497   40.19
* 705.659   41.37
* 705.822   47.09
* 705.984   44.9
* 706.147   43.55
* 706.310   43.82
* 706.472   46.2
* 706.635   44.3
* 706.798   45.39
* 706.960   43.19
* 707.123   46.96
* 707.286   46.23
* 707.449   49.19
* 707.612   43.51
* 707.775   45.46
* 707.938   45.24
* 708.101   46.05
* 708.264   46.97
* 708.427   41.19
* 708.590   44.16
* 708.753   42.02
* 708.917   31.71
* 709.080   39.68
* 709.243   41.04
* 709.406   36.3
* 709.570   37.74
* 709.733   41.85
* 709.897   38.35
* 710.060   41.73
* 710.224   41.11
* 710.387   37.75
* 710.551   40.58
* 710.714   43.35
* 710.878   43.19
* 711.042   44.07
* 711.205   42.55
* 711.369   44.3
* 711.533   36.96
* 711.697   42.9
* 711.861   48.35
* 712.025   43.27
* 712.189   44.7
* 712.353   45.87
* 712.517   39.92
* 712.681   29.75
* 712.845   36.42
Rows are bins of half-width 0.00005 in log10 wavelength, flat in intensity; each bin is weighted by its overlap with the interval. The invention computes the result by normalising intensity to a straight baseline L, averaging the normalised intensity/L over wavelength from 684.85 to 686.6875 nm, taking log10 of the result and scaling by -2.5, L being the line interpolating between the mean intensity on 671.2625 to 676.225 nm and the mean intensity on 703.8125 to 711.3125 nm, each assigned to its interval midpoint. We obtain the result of 0.12 mag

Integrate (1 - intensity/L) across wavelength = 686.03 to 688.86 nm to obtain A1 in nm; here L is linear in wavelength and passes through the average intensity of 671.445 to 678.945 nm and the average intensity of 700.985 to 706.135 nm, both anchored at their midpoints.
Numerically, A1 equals 0.47 nm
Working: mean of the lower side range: 35.1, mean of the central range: 34.5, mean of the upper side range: 49.5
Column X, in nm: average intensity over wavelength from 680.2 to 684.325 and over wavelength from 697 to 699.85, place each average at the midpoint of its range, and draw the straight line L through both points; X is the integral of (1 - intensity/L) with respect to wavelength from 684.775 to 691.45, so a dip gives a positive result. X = 0.42 nm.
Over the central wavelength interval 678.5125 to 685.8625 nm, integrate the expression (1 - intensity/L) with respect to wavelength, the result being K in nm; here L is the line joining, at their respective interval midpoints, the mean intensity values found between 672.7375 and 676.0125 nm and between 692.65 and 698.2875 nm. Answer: 0.76 nm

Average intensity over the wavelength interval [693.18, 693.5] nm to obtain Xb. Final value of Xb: 44.7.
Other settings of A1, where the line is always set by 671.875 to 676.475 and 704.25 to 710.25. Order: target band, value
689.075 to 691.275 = 0.108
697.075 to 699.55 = -0.127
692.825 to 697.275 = -0.380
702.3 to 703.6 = -0.187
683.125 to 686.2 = 0.284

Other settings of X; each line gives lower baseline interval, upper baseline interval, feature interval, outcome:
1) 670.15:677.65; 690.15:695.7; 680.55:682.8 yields 0.21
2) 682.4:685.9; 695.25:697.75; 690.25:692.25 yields 0.13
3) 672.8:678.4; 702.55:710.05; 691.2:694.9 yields 0.04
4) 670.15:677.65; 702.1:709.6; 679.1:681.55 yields 0.22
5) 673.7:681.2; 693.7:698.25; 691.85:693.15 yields 0.14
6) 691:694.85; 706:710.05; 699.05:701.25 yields -0.24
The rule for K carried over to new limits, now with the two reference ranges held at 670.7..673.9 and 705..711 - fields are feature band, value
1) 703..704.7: -0.33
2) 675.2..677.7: 0.05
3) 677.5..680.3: 0.19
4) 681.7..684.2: 0.22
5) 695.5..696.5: -0.12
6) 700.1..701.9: -0.23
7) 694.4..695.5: -0.16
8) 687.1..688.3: 0.13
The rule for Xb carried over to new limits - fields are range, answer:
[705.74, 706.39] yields 44.8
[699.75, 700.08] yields 46.2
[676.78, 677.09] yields 34.6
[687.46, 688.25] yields 35.5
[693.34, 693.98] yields 43.7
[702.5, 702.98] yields 50.3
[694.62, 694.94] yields 49.1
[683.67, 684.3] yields 35.2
